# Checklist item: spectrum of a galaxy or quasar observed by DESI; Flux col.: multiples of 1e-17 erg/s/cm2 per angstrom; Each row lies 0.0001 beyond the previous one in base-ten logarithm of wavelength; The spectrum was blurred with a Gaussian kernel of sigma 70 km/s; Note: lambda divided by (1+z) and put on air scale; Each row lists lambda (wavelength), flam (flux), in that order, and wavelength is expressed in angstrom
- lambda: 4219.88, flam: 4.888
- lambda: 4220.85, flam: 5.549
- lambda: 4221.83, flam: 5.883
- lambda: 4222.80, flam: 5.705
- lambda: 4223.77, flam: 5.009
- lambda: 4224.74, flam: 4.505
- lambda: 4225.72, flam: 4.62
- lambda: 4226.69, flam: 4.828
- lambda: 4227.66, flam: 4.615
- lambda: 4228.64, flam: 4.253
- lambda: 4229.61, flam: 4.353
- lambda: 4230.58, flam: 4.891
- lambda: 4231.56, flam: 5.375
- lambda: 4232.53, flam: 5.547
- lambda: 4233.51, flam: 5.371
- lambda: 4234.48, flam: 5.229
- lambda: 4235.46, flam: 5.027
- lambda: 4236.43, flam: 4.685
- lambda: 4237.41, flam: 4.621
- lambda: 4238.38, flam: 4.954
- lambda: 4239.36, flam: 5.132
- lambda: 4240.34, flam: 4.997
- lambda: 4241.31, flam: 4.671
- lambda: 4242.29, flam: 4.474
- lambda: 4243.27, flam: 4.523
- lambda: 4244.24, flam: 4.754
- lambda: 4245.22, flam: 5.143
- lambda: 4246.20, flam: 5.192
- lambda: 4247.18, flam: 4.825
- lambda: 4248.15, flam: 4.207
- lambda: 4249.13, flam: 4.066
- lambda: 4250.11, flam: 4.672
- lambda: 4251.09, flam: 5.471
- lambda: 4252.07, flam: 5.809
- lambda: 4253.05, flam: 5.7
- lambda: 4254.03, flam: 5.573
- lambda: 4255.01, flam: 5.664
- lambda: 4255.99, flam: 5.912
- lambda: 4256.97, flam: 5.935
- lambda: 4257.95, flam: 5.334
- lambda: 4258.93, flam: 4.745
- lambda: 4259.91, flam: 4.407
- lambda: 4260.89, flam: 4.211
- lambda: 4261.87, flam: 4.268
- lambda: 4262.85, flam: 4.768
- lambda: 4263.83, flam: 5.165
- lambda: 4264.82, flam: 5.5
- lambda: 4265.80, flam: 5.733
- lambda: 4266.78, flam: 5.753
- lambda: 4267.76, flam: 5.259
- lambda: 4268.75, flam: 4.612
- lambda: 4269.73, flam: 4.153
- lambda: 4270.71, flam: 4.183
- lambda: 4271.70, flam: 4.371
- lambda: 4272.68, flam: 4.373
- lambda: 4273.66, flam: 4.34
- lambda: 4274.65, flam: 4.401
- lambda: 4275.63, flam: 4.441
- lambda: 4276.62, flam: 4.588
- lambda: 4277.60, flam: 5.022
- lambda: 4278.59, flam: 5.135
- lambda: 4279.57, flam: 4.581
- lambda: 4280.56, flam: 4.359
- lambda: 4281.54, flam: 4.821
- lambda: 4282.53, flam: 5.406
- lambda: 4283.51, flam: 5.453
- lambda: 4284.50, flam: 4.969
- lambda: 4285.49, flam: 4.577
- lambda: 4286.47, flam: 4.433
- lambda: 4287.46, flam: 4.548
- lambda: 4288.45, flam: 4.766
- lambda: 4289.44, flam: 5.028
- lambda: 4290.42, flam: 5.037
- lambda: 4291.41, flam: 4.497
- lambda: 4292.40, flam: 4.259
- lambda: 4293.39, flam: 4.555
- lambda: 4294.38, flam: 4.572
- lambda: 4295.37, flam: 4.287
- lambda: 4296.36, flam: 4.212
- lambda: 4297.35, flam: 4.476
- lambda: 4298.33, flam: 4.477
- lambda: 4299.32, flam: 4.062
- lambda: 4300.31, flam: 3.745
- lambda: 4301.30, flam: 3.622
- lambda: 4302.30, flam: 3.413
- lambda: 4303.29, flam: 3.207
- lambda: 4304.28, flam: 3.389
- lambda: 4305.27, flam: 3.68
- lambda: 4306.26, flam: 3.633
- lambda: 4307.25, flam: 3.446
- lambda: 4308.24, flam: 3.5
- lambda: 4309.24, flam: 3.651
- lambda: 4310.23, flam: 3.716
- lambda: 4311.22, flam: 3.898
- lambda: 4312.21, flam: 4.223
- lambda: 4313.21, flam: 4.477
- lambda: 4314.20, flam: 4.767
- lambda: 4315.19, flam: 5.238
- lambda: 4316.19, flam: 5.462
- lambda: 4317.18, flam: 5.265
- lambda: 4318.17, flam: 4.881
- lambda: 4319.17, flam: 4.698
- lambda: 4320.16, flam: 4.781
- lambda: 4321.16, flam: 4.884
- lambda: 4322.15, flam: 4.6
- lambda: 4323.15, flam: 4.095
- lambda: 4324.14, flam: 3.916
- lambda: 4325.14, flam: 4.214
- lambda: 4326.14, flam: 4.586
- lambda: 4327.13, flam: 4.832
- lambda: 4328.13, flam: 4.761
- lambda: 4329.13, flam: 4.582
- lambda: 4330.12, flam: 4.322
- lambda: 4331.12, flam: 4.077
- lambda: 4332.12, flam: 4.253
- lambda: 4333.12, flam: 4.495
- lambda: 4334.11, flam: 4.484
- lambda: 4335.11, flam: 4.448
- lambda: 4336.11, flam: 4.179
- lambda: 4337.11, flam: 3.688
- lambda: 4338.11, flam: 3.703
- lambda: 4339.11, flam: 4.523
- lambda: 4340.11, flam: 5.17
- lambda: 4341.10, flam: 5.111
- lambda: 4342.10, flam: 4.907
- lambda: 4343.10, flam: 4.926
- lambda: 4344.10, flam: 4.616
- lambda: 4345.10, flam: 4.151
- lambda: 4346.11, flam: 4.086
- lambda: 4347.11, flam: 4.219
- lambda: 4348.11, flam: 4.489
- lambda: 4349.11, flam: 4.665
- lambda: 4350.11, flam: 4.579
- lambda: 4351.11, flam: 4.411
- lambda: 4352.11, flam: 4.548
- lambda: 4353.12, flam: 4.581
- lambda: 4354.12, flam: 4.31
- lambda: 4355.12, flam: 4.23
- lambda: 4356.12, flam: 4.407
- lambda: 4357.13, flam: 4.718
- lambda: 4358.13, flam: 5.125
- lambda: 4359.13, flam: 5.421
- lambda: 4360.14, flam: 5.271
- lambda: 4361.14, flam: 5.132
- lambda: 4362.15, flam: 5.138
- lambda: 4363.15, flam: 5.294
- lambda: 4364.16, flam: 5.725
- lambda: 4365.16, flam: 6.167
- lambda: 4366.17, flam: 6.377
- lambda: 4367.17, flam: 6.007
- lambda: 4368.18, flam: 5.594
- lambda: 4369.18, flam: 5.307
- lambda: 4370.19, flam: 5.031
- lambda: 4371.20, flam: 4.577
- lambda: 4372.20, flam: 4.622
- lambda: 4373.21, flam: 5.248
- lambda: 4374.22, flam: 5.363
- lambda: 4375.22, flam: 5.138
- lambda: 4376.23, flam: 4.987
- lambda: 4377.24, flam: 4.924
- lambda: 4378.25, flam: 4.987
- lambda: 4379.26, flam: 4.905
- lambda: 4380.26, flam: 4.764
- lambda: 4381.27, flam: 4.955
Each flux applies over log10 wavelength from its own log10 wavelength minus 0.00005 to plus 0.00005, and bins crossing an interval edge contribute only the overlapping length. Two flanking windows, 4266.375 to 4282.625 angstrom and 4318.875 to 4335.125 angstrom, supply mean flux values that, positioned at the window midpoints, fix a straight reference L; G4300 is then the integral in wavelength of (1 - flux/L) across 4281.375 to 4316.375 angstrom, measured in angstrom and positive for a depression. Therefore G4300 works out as 2.1 angstrom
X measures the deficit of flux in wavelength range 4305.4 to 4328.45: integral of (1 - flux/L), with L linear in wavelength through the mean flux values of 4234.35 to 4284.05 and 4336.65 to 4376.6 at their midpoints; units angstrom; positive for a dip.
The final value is 2.35 angstrom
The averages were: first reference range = 4.91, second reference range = 4.89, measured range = 4.4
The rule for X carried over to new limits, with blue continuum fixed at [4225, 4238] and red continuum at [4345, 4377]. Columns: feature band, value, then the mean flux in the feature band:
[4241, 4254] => -0.07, 4.91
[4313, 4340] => 2.25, 4.54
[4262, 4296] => 1.07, 4.75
